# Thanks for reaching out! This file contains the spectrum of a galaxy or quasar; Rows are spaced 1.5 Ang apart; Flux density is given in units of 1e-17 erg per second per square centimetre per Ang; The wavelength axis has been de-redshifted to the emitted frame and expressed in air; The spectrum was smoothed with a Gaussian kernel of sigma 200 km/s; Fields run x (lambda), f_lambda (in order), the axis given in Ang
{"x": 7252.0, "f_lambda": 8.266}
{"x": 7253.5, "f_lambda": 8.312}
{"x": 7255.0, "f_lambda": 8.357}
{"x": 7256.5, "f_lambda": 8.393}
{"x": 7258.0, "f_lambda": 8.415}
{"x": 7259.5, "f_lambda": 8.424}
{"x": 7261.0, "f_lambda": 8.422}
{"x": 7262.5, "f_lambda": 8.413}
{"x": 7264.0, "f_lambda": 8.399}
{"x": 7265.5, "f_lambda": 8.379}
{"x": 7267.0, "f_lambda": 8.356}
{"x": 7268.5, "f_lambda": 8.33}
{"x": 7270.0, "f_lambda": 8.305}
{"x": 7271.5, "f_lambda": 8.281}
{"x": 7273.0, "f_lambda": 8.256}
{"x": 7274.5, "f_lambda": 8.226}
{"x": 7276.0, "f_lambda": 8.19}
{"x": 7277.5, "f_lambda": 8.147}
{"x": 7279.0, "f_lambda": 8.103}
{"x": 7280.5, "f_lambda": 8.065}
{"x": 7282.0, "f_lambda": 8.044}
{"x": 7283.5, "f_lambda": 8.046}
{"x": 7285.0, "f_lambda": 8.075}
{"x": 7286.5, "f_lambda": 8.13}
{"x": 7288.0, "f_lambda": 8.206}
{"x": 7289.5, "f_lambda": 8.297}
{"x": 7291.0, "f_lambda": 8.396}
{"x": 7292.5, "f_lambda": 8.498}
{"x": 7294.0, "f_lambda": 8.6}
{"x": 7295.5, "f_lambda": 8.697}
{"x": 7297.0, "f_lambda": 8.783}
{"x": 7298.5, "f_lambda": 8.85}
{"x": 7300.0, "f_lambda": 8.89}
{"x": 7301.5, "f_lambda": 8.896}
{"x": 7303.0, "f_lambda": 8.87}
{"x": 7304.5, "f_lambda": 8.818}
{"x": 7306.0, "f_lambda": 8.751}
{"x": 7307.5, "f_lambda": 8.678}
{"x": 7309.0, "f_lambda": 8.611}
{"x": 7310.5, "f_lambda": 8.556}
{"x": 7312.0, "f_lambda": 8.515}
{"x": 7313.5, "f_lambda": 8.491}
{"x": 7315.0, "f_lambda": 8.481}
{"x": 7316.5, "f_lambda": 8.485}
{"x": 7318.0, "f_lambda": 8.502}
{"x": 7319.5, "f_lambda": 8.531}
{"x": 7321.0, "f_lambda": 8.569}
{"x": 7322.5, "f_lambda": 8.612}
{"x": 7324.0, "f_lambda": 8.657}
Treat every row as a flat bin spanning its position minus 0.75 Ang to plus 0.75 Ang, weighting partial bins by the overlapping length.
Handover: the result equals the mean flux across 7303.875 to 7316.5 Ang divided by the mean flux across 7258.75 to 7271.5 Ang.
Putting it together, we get 1.03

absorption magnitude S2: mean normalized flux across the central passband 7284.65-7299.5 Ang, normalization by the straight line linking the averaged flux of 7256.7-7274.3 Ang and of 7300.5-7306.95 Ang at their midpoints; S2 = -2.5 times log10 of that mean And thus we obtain 0.03 mag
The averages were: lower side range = 8.36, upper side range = 8.83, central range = 8.47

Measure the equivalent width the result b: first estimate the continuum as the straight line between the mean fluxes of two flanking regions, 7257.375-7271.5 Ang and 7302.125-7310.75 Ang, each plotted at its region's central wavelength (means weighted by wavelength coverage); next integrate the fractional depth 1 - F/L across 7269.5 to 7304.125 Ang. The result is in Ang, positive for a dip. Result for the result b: 0.7 Ang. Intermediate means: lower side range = 8.38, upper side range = 8.73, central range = 8.39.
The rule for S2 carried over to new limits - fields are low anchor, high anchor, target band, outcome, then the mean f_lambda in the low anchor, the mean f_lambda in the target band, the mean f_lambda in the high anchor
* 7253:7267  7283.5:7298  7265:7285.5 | 0.03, 8.39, 8.2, 8.4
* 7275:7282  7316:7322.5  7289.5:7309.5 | -0.05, 8.12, 8.7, 8.53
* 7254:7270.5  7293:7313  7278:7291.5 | 0.06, 8.38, 8.15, 8.73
